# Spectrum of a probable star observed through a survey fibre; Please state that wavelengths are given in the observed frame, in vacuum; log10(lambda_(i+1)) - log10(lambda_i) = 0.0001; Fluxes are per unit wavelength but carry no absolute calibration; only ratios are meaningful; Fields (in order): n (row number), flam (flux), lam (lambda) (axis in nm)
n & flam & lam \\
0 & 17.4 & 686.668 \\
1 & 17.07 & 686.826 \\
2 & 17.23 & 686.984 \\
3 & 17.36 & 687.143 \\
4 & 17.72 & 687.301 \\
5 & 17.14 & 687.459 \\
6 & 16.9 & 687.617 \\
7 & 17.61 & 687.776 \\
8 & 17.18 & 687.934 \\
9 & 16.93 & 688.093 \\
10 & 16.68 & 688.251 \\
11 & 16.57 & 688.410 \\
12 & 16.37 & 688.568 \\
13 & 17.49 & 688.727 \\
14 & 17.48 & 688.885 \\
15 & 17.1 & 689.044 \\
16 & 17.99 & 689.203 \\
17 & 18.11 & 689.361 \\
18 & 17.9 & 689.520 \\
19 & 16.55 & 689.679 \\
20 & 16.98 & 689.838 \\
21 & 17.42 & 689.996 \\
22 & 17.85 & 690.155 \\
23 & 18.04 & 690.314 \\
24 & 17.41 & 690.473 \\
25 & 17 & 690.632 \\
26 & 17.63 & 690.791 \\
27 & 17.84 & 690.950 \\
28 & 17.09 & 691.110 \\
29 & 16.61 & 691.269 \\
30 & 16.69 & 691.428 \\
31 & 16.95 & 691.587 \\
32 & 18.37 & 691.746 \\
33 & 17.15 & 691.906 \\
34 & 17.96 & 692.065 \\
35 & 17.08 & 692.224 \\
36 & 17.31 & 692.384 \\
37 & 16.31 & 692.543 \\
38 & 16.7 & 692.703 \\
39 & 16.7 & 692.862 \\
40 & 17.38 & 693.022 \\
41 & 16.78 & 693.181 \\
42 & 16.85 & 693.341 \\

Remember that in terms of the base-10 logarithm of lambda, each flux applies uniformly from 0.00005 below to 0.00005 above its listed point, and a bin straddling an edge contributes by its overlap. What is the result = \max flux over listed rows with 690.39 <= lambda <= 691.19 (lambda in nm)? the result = 17.84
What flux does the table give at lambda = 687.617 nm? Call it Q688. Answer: 16.9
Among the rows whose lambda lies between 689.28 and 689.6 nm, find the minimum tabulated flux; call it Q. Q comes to 17.9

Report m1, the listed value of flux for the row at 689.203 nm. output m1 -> 17.99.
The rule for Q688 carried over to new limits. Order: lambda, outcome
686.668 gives 17.4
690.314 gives 18.04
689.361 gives 18.11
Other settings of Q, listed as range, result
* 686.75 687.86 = 16.9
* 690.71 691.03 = 17.63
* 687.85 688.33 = 16.68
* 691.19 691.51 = 16.61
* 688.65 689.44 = 17.1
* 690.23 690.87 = 17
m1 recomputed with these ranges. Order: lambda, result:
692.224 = 17.08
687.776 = 17.61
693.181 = 16.78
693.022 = 17.38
